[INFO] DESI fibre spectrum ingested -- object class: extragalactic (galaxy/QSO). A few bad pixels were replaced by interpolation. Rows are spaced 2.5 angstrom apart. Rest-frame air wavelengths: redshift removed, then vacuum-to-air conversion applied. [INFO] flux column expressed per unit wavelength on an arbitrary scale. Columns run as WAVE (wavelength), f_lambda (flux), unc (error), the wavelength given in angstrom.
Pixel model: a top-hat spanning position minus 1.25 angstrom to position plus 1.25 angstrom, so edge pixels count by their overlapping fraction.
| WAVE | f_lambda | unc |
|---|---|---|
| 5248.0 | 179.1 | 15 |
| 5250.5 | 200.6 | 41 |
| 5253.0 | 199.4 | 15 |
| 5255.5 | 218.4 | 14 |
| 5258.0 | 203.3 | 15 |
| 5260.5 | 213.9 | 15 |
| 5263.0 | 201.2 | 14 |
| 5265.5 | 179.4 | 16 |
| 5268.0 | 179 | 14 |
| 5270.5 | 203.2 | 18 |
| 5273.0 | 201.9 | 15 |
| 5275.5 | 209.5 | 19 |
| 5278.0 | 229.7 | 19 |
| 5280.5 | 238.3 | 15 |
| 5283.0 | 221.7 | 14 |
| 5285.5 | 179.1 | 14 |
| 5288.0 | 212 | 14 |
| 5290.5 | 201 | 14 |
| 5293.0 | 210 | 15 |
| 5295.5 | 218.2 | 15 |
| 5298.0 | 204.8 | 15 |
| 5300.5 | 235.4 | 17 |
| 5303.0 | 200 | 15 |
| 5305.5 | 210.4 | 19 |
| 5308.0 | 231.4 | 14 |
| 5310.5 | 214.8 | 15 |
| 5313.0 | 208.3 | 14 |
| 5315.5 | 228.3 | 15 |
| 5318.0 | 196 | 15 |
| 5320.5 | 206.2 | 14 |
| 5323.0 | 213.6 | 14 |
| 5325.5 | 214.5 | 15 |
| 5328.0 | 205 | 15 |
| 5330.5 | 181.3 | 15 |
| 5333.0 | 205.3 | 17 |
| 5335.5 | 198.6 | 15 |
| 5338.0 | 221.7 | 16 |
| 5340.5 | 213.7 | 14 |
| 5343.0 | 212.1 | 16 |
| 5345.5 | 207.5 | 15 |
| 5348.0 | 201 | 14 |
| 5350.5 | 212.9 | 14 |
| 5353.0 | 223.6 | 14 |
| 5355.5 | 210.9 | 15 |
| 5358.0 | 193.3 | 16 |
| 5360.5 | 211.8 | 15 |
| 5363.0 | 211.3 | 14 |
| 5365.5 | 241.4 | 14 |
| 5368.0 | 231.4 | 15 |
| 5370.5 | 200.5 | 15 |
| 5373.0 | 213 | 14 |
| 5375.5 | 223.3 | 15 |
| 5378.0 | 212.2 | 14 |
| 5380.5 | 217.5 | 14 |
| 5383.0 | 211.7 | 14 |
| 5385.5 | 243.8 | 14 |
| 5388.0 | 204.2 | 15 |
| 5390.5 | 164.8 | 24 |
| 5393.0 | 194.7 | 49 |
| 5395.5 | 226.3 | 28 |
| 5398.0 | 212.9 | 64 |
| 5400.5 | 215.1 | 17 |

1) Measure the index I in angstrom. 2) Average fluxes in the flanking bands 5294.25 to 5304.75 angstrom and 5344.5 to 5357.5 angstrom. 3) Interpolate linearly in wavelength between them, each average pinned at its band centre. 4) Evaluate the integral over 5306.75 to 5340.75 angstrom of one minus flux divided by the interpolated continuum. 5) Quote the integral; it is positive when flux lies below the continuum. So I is 0.4 angstrom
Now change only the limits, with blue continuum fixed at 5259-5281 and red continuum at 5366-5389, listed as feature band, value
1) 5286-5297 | -0.01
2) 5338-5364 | 0.58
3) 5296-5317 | -0.69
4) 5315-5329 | 0.12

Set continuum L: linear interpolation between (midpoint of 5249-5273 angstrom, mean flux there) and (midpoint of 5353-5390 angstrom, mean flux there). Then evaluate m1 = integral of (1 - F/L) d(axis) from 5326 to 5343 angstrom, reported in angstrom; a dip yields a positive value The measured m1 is 0.4 angstrom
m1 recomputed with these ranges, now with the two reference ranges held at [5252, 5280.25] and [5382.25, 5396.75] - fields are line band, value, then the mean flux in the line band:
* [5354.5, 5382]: -1.1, 215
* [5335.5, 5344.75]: -0.3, 213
